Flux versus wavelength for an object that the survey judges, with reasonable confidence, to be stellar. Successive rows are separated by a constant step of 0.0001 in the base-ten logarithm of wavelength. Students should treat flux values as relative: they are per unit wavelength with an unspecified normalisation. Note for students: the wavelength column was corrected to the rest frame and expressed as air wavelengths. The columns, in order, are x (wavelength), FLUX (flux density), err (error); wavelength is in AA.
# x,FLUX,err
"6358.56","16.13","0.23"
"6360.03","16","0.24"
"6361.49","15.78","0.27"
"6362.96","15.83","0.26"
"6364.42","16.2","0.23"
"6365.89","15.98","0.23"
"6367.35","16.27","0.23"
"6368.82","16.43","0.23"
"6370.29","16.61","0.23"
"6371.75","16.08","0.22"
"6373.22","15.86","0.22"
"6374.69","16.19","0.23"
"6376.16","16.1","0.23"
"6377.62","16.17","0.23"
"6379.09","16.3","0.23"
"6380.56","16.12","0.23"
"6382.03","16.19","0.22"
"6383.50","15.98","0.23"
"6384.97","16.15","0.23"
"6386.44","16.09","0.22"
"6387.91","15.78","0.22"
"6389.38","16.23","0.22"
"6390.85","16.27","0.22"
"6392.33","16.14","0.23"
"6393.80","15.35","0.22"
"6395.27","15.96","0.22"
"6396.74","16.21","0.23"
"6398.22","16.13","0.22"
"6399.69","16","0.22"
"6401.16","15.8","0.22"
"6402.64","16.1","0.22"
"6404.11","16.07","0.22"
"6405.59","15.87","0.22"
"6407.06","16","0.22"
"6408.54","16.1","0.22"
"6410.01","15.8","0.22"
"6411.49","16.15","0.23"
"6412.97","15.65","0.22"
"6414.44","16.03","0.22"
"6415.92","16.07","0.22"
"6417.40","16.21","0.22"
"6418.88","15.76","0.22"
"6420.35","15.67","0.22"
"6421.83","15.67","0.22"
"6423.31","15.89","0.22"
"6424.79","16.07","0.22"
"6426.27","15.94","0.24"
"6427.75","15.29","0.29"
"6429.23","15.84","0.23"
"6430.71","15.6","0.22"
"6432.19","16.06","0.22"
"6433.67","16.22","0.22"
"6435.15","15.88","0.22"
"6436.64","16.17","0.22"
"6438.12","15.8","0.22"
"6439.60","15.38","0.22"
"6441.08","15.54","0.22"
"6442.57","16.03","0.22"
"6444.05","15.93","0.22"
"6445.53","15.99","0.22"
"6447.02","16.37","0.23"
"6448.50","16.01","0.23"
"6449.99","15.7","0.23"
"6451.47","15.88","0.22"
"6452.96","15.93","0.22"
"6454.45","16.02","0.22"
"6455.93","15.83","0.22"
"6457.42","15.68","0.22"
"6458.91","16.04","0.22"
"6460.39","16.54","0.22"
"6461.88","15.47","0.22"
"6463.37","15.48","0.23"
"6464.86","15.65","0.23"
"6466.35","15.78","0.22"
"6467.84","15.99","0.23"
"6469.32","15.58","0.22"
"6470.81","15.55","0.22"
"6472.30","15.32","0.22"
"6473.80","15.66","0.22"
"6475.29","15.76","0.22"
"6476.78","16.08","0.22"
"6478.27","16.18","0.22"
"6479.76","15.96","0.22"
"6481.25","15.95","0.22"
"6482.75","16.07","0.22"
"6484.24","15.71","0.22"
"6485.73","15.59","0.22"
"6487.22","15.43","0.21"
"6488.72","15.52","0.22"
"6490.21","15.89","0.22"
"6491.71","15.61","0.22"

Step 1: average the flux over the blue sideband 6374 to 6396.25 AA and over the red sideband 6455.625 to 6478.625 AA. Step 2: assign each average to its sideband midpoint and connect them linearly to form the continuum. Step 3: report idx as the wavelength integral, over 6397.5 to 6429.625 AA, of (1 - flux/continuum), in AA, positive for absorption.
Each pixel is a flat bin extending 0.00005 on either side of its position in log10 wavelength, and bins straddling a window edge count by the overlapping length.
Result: 0.11 AA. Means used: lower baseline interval 16.1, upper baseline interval 15.8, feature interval 15.9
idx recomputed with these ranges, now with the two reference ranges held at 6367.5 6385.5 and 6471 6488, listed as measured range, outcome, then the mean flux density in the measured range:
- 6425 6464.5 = 0.1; 15.9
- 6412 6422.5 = 0.1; 15.9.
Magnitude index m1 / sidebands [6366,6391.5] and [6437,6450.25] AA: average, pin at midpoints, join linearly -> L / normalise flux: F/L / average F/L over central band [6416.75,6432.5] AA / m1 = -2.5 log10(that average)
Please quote 0.01 mag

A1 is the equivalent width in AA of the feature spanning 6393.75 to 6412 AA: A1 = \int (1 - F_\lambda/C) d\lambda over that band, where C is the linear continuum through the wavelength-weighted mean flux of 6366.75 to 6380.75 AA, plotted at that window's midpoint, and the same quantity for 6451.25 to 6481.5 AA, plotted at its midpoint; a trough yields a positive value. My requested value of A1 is 0.1 AA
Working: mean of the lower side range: 16.2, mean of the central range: 16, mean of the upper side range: 15.8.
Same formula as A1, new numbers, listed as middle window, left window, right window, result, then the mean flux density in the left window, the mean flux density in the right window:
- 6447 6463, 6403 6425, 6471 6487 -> -0.1 AA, 15.9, 15.8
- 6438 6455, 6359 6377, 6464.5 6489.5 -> 0.0 AA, 16.1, 15.8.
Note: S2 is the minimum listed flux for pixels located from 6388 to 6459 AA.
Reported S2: 15.29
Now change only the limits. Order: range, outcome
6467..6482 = 15.32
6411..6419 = 15.65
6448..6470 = 15.47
